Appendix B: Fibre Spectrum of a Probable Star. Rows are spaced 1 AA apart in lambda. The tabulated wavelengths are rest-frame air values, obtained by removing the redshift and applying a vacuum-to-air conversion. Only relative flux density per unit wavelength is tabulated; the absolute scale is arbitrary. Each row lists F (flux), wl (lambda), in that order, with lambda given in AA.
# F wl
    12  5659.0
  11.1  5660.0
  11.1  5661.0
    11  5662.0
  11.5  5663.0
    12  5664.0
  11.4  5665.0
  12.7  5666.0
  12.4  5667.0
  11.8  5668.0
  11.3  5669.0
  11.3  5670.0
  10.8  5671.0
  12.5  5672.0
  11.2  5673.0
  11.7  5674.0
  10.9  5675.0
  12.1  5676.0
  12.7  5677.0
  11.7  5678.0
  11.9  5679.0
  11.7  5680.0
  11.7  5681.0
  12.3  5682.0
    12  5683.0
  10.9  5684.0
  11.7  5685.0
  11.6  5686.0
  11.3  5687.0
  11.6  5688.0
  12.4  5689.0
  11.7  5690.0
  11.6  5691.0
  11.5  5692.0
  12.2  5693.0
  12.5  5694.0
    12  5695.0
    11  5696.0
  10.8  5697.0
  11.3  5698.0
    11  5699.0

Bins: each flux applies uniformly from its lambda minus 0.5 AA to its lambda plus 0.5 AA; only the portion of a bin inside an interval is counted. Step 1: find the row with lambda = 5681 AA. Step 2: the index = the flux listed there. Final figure 11.7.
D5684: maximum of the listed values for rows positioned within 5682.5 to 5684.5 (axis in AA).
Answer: 12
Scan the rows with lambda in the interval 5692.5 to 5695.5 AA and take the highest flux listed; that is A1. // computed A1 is 12.5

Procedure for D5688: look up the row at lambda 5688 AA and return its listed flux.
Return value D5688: 11.6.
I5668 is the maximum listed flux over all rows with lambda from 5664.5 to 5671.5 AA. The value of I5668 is 12.7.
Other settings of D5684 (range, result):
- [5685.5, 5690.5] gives 12.4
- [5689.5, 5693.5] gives 12.2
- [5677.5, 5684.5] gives 12.3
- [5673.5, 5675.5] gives 11.7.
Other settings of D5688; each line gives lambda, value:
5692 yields 11.5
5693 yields 12.2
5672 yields 12.5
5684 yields 10.9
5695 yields 12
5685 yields 11.7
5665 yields 11.4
